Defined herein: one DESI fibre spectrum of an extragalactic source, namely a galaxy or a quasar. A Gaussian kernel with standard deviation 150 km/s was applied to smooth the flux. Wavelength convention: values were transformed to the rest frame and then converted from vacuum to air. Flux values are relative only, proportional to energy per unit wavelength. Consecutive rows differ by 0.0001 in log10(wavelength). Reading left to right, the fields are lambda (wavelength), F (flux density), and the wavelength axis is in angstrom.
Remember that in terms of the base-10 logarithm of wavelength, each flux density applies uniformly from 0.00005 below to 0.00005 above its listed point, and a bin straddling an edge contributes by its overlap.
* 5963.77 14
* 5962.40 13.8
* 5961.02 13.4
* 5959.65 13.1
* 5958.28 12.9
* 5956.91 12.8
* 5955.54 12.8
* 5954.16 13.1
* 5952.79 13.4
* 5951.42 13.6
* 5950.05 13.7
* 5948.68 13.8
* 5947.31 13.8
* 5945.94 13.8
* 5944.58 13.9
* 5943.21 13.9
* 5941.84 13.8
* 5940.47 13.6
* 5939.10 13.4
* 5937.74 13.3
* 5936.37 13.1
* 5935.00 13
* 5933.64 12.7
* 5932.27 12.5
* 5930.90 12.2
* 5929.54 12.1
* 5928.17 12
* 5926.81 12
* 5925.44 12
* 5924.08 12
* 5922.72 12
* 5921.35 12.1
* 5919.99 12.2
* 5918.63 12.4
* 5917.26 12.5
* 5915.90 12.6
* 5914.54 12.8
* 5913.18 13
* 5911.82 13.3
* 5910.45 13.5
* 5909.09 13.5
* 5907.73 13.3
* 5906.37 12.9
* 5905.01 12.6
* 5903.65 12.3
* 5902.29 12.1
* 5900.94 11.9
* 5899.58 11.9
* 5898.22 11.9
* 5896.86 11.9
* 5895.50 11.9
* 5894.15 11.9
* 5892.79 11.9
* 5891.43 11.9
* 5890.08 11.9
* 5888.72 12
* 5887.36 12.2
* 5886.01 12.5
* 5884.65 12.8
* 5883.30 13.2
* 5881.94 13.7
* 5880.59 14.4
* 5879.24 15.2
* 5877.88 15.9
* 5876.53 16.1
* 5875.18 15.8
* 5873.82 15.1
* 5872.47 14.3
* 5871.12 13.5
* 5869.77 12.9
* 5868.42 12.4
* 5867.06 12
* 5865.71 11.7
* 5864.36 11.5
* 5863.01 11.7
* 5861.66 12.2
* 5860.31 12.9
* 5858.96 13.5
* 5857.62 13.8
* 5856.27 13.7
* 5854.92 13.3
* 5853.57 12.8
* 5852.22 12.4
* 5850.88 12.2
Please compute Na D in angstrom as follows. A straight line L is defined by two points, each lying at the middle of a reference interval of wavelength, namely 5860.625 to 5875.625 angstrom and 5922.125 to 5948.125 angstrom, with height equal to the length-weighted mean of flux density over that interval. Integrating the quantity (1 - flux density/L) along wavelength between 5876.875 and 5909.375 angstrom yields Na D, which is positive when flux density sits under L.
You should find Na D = 0.5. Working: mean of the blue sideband 13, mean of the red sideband 12.9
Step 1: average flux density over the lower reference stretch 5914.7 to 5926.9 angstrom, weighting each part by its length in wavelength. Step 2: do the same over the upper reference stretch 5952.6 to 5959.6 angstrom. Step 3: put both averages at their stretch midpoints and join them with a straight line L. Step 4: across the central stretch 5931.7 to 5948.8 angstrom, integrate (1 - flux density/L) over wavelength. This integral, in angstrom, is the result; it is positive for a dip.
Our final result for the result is -1.1 angstrom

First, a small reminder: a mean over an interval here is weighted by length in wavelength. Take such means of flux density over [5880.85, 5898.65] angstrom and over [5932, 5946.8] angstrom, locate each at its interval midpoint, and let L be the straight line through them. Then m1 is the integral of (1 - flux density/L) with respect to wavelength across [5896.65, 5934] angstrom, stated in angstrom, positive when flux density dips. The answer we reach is 1.3 angstrom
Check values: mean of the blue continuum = 12.3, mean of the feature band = 12.4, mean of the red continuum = 13.4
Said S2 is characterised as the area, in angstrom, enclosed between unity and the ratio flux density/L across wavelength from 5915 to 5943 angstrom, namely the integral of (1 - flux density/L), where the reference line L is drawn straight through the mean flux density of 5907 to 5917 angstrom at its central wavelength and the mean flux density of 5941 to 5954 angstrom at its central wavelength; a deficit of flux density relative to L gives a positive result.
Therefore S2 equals 1.7 angstrom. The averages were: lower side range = 13.1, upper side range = 13.7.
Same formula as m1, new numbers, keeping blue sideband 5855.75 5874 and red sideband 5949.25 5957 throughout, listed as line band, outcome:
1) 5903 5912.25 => 0.0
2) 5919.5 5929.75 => 0.9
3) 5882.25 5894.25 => 0.6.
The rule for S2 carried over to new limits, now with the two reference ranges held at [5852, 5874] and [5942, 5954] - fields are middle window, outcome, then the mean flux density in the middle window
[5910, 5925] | 1.0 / 12.6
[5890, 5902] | 1.2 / 11.9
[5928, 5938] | 0.7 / 12.6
